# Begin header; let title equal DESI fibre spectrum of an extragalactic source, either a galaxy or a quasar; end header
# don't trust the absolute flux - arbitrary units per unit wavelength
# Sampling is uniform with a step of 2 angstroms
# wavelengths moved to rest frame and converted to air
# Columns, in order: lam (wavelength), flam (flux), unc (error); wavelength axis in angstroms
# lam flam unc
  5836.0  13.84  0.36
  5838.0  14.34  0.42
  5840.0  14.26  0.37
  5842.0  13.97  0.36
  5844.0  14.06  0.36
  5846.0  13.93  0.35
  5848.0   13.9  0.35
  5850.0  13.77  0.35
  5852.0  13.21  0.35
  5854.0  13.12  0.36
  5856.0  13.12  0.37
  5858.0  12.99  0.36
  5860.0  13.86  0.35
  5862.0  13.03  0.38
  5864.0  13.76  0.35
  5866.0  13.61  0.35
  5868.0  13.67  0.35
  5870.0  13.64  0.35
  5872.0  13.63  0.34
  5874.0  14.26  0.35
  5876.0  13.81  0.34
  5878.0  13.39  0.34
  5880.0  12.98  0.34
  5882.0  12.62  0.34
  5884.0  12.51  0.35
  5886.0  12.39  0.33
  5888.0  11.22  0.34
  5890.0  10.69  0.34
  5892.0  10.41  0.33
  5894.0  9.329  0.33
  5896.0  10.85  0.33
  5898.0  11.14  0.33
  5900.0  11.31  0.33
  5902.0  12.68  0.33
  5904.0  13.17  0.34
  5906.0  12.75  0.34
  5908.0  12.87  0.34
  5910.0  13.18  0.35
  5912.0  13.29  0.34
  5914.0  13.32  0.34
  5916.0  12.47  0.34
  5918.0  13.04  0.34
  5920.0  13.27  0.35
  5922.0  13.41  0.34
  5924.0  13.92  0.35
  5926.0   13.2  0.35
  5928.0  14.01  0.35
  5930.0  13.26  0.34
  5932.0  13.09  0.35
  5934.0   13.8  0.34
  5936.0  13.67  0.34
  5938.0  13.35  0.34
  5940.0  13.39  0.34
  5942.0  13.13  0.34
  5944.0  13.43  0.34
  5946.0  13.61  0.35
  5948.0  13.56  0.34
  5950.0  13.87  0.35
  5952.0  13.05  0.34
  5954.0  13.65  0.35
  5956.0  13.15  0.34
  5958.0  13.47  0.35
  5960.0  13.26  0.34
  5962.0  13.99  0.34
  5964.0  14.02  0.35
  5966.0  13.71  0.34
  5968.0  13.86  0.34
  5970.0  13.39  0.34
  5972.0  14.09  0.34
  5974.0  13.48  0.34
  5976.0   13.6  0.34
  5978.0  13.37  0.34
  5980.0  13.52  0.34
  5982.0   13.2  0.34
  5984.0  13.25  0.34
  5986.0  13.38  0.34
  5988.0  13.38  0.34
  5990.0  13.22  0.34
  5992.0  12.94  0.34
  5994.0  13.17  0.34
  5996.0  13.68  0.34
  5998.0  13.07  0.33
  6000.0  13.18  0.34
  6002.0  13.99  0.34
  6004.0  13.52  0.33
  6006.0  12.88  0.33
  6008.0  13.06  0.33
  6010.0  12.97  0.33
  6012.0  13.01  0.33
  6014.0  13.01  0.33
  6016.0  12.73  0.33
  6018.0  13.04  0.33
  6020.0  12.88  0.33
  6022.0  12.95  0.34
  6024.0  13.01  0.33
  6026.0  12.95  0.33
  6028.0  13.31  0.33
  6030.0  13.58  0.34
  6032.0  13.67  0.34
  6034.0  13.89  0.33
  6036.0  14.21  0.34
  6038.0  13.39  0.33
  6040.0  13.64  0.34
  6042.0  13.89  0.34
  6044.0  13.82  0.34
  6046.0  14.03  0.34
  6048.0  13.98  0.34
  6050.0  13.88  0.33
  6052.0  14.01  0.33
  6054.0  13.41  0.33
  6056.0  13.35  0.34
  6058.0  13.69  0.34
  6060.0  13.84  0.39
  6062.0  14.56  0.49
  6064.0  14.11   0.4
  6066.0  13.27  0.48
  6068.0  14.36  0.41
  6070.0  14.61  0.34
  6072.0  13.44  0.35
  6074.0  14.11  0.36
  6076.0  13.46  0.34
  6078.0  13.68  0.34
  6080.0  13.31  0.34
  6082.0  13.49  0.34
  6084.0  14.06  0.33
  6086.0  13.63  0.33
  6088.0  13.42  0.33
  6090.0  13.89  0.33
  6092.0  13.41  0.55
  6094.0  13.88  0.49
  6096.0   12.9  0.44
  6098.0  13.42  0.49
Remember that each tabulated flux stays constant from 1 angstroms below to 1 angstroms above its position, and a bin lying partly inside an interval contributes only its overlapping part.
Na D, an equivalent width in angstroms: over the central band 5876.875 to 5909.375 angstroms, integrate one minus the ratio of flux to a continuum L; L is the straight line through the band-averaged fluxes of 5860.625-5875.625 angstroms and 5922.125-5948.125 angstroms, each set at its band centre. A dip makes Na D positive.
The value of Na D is 4.0 angstroms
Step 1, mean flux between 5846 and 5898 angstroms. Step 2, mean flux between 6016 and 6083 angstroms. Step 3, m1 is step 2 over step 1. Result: 1.1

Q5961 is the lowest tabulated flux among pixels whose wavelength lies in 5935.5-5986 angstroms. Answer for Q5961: 13.05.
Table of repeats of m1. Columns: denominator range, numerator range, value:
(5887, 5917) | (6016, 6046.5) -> 1.13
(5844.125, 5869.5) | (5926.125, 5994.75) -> 1.00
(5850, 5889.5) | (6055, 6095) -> 1.05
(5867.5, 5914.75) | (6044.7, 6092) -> 1.11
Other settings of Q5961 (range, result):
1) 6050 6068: 13.27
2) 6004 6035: 12.73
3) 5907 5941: 12.47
